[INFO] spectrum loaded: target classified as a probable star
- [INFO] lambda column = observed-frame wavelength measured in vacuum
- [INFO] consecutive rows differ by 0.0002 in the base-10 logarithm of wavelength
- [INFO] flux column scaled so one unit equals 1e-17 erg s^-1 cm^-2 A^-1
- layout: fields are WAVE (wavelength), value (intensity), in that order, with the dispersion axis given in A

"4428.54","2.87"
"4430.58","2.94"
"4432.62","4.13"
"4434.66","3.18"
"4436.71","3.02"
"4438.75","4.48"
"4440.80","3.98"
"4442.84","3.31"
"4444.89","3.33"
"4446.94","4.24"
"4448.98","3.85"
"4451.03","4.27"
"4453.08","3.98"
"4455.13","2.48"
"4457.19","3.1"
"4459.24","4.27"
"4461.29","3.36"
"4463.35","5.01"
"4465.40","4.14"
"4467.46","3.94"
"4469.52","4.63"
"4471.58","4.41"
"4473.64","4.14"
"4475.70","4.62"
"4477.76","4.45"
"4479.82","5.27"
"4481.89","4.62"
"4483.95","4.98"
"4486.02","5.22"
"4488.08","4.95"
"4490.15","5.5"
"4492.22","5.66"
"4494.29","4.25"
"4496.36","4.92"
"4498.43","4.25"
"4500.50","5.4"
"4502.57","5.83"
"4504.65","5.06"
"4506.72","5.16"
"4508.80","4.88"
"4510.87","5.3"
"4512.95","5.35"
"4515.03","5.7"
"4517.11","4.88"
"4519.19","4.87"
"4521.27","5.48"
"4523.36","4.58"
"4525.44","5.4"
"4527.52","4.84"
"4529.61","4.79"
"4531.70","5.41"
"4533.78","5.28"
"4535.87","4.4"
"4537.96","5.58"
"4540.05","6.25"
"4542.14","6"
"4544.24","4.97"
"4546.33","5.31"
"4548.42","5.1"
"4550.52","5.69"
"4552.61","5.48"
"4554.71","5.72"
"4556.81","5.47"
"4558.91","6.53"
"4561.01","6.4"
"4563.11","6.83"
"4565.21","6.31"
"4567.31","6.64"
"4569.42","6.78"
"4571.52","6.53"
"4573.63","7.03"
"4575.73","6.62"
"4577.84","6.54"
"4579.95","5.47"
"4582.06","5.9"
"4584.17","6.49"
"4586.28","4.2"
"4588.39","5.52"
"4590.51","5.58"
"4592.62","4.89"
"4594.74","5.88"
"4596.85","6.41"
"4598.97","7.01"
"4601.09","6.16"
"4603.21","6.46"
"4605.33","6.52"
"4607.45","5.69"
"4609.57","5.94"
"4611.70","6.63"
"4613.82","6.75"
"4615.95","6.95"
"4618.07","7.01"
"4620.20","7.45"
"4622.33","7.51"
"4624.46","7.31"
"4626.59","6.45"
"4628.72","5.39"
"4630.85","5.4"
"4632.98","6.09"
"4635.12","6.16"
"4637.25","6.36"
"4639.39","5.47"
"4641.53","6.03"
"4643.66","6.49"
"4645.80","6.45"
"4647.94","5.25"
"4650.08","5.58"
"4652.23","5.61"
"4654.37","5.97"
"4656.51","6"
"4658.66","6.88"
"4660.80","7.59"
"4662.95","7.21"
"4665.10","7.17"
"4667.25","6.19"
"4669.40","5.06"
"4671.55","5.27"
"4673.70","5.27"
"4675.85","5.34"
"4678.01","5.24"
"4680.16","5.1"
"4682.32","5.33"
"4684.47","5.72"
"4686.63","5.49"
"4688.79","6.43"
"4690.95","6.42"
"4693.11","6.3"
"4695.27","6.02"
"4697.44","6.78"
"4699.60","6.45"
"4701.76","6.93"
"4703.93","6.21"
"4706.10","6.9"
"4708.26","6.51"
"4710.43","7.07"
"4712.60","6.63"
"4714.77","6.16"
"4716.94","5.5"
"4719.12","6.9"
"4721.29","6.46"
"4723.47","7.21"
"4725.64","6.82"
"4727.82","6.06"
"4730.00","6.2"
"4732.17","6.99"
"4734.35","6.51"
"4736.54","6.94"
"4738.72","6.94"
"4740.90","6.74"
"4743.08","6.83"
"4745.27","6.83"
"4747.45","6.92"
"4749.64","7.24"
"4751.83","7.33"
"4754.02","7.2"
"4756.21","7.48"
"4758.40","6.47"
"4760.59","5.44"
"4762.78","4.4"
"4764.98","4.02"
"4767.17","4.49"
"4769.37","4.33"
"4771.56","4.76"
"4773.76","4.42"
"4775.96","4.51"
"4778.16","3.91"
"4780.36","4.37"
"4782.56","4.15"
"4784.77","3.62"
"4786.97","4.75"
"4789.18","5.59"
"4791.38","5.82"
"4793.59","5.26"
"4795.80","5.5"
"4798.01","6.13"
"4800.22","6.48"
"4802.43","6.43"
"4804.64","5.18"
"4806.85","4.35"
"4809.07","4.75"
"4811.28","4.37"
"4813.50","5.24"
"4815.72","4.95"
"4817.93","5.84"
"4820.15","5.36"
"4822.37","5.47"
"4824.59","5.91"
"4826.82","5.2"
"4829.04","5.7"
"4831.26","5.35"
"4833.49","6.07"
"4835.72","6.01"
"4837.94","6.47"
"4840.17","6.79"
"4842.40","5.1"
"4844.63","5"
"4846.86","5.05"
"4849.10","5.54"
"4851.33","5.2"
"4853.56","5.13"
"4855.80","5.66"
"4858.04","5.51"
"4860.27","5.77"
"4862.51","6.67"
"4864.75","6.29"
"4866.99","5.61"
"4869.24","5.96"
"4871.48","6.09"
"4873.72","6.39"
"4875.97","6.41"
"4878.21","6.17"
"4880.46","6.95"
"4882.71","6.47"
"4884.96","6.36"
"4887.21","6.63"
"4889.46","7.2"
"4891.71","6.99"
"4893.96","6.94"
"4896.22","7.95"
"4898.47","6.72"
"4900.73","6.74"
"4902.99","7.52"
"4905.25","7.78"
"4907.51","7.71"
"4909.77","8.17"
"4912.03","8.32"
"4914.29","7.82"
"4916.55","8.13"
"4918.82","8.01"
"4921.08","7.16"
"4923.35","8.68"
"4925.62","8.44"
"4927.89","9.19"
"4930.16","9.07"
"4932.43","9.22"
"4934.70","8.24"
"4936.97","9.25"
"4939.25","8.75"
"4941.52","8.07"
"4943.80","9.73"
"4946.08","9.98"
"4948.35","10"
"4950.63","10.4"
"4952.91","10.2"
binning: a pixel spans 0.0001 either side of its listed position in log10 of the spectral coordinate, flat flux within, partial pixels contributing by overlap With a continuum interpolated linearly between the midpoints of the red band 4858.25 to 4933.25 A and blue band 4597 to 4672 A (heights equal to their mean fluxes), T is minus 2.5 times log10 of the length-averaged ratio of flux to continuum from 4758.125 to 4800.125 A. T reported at 0.37 mag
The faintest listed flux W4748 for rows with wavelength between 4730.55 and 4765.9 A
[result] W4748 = 4.02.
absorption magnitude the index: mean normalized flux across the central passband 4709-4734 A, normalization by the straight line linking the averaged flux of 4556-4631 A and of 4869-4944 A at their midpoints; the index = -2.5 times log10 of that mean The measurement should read 0.05 mag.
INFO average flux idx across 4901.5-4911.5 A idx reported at 7.79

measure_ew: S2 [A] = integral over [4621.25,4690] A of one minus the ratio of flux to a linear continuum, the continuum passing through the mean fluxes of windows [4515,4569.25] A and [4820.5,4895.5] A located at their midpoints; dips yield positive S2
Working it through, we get -3.7 A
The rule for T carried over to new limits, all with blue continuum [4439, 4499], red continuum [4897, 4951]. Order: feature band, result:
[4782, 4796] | 0.410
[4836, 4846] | 0.298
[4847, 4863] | 0.369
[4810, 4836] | 0.354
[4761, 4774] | 0.493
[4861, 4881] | 0.262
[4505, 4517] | -0.117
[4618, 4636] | -0.135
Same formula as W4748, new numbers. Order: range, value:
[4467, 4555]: 3.94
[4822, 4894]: 5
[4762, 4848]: 3.62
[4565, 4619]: 4.2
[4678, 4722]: 5.1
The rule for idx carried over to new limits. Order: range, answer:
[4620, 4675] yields 6.19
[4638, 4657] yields 5.88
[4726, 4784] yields 5.82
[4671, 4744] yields 6.29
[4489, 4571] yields 5.45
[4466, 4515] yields 4.91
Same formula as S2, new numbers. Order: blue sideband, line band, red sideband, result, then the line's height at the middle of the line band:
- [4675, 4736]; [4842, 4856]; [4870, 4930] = 3.7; 7.08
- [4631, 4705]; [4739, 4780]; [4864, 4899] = 3.5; 6.27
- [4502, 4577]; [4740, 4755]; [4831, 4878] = -3.3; 5.76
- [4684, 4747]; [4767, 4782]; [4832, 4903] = 4.7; 6.4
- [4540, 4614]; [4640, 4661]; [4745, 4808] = -1.1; 5.8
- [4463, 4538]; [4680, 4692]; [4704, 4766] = 0.8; 6.19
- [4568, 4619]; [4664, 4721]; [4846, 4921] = 2.4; 6.37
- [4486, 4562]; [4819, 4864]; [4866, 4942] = 9.4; 7.14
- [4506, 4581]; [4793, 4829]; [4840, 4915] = 5.2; 6.32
